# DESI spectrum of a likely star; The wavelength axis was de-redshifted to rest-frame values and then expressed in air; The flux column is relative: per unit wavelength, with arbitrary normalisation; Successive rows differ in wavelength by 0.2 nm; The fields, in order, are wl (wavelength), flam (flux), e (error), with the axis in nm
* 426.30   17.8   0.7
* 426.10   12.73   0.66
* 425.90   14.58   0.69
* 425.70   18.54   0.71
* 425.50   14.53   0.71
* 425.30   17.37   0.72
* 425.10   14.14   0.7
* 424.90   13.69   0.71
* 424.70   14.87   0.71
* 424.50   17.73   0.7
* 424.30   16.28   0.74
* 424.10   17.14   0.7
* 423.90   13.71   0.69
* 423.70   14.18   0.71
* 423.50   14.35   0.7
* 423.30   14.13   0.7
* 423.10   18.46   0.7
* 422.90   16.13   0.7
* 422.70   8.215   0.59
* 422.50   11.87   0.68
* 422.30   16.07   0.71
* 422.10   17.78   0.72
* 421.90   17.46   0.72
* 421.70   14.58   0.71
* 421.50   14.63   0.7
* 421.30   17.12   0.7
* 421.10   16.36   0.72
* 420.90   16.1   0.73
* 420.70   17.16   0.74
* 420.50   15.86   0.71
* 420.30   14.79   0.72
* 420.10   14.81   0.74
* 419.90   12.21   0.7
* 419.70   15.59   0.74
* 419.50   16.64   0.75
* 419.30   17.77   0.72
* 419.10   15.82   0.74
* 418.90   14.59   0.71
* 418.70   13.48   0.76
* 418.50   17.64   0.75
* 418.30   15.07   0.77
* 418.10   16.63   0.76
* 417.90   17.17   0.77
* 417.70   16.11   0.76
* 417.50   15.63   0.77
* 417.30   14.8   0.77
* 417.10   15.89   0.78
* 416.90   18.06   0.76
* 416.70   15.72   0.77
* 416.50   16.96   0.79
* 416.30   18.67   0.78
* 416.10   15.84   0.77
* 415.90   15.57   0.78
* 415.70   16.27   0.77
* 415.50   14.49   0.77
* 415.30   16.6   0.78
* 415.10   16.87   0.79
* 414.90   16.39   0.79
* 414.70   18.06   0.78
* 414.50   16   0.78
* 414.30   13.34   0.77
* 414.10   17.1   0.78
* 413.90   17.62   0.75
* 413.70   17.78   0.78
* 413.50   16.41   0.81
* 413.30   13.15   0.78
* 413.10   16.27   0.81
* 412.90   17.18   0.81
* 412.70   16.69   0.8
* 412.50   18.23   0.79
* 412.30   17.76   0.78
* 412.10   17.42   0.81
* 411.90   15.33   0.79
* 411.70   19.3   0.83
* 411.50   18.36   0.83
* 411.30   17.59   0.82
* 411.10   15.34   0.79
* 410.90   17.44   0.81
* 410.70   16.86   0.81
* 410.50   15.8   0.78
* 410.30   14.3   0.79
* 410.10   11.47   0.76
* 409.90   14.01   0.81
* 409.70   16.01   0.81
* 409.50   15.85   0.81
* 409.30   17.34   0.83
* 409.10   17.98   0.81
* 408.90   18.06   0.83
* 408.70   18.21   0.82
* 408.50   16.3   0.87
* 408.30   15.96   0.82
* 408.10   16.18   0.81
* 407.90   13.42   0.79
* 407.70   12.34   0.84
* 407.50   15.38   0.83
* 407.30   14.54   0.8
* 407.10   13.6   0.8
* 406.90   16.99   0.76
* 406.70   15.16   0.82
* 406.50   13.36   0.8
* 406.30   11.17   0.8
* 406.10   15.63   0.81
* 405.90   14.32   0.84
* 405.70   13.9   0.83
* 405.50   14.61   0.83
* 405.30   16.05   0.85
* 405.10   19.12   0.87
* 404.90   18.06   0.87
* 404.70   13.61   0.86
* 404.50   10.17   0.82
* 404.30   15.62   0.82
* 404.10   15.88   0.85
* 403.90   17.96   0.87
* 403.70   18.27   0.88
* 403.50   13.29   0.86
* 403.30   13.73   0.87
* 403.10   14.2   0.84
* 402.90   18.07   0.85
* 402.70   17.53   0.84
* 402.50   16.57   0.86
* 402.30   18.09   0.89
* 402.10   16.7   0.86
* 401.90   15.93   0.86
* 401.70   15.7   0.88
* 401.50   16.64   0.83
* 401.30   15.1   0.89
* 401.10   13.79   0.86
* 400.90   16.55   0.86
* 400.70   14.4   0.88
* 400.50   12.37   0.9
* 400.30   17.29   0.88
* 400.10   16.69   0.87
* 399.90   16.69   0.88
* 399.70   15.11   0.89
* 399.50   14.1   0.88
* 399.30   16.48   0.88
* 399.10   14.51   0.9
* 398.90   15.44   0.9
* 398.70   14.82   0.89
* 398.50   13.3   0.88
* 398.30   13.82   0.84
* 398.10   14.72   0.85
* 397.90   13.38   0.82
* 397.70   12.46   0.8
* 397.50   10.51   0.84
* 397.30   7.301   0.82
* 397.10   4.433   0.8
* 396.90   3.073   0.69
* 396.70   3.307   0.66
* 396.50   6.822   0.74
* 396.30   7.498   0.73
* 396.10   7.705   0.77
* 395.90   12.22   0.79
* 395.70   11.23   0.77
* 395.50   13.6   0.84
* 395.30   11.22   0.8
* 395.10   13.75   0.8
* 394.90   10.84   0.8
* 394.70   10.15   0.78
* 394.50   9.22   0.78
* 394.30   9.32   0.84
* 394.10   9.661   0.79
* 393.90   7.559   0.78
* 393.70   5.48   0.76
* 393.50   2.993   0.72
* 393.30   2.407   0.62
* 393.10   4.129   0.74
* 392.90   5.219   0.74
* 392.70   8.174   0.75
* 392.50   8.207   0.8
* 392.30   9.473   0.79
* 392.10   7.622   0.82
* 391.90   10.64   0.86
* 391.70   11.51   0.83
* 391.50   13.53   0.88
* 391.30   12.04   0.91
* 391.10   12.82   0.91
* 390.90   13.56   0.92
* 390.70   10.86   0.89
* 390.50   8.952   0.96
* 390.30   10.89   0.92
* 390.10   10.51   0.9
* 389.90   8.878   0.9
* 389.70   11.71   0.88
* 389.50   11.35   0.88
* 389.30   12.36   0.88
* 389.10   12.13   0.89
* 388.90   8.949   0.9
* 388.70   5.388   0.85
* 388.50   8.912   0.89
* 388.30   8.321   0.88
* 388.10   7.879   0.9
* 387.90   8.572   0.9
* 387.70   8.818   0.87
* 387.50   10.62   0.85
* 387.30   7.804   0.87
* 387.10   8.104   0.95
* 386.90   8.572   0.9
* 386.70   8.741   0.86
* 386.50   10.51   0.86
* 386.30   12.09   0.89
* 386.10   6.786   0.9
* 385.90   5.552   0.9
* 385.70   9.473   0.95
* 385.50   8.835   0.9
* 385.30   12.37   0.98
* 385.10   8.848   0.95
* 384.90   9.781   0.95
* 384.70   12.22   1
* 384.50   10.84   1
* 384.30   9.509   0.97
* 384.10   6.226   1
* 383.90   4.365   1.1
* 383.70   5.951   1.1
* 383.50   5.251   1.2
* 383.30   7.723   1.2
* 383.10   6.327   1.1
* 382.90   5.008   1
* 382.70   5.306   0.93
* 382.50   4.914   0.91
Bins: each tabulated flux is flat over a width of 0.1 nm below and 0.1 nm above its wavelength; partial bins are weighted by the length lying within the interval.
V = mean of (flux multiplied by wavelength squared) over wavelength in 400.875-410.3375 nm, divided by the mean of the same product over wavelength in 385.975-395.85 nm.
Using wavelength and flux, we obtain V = 1.8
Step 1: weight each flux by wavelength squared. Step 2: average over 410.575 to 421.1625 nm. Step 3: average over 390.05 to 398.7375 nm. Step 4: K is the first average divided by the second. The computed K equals 1.9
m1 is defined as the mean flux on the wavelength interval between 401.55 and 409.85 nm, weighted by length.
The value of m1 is 15.6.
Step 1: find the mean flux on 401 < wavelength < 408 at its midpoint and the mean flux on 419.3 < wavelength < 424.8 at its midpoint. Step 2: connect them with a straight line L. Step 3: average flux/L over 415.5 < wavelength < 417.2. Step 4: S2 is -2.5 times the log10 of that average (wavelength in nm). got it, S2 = -0.08 mag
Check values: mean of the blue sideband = 15.3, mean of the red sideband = 15.4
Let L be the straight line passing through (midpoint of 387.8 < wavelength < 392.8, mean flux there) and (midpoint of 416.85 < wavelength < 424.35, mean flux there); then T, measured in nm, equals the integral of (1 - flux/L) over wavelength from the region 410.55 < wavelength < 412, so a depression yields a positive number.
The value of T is -0.34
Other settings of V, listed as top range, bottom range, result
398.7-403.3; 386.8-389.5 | 1.86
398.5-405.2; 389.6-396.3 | 1.72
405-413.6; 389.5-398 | 1.86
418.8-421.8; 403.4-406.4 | 1.11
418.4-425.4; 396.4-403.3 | 1.25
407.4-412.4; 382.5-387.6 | 2.23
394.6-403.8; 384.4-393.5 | 1.49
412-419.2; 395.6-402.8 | 1.34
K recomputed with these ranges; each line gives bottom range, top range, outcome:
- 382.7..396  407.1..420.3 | 1.99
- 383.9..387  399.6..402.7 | 1.87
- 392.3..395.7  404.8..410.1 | 1.97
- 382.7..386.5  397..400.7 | 1.79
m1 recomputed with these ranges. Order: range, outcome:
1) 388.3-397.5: 9.07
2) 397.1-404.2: 14.9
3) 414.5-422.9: 15.8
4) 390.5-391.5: 12.1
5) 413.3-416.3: 16.3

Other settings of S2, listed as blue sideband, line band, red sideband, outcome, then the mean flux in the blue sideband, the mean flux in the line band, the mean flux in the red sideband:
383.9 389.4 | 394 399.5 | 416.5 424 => 0.02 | 9.11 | 10.8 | 15.5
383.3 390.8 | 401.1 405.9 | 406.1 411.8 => -0.13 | 9.09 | 15.8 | 15.7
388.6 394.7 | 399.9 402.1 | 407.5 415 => -0.23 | 9.2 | 15.6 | 16.3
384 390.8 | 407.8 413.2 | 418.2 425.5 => -0.22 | 9.45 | 16.5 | 15.4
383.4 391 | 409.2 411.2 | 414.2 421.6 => -0.09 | 9.22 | 15.4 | 16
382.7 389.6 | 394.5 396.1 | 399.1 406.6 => 0.08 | 8.6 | 11.4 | 15.5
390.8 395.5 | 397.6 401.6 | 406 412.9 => -0.25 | 9.21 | 14.9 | 15.9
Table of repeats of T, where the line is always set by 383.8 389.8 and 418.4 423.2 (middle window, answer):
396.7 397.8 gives 0.39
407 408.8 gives -0.28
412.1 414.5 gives -0.42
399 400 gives -0.33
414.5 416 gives -0.19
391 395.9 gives 0.54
